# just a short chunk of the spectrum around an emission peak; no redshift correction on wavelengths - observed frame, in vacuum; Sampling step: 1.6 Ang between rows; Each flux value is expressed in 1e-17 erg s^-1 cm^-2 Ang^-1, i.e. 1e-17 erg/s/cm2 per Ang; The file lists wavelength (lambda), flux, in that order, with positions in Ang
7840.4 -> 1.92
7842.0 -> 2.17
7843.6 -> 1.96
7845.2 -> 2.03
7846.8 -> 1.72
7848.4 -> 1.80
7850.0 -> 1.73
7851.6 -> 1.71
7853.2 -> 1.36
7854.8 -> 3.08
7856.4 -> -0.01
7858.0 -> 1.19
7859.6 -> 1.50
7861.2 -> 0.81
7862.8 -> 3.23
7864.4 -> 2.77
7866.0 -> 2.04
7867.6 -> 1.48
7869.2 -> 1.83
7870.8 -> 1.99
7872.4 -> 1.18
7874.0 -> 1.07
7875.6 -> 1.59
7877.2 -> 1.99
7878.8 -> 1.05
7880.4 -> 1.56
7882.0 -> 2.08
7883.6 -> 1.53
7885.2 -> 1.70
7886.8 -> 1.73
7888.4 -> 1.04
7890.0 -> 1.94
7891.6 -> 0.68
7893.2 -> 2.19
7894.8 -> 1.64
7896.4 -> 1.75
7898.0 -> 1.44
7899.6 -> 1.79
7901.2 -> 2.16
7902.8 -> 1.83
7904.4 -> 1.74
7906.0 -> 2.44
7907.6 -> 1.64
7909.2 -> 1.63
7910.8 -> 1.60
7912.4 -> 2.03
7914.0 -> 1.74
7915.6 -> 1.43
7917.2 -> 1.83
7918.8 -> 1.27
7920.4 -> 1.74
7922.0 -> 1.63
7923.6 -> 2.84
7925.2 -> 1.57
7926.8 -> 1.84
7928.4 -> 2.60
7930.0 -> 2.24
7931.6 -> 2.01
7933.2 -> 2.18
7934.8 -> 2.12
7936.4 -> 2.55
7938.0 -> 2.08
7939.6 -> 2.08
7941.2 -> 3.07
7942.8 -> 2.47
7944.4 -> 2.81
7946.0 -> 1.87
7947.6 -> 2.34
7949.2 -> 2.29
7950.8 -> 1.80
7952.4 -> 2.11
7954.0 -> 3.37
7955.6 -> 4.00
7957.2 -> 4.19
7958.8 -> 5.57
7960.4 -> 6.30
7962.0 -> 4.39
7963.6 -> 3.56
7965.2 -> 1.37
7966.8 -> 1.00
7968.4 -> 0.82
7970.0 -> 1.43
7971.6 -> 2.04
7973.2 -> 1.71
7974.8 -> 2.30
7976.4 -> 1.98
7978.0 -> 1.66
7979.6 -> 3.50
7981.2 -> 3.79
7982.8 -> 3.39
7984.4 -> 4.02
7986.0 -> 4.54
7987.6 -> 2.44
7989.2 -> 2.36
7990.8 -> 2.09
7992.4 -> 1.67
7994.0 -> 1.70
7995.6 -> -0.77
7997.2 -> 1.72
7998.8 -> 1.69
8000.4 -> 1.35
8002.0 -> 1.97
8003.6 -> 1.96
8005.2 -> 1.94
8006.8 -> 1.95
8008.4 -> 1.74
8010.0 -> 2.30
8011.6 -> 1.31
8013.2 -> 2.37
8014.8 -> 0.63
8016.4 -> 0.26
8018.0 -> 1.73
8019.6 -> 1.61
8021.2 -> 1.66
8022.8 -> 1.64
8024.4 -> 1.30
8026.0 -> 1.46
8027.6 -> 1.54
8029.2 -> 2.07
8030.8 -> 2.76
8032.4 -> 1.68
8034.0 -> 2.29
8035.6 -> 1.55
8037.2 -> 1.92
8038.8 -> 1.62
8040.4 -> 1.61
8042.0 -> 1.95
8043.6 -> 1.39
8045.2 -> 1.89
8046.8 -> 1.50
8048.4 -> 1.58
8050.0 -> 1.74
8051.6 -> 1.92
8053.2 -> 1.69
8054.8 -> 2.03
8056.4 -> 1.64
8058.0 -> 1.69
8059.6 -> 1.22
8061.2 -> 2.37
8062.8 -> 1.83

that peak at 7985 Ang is [N II] 6583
